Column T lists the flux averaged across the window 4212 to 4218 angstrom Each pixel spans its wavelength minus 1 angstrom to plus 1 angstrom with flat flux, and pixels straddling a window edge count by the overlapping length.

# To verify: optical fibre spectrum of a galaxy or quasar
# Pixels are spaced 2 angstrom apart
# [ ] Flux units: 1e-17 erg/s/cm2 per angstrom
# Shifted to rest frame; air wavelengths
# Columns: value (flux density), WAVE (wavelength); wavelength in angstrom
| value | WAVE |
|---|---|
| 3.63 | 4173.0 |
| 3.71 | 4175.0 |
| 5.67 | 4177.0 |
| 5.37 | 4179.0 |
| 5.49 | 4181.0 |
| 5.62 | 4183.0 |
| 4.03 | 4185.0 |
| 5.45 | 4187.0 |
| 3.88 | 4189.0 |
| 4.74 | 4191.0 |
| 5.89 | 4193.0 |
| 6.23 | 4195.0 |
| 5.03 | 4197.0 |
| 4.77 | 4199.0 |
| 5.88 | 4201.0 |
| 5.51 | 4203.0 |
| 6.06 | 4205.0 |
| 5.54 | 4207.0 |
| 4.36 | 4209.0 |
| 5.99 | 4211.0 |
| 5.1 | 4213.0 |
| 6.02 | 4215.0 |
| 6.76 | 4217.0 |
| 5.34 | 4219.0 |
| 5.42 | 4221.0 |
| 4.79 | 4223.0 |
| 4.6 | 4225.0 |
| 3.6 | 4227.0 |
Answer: 5.96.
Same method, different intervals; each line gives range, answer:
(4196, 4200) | 4.9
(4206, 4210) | 4.95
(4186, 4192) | 4.69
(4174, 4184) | 5.17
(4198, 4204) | 5.39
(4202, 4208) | 5.7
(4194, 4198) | 5.63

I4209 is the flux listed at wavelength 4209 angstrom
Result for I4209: 4.36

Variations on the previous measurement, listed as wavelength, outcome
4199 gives 4.77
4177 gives 5.67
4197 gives 5.03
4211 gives 5.99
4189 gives 3.88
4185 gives 4.03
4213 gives 5.1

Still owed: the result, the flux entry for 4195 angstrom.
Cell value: 6.23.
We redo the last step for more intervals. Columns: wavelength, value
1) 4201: 5.88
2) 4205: 6.06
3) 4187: 5.45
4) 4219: 5.34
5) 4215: 6.02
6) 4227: 3.6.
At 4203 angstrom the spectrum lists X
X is 5.51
